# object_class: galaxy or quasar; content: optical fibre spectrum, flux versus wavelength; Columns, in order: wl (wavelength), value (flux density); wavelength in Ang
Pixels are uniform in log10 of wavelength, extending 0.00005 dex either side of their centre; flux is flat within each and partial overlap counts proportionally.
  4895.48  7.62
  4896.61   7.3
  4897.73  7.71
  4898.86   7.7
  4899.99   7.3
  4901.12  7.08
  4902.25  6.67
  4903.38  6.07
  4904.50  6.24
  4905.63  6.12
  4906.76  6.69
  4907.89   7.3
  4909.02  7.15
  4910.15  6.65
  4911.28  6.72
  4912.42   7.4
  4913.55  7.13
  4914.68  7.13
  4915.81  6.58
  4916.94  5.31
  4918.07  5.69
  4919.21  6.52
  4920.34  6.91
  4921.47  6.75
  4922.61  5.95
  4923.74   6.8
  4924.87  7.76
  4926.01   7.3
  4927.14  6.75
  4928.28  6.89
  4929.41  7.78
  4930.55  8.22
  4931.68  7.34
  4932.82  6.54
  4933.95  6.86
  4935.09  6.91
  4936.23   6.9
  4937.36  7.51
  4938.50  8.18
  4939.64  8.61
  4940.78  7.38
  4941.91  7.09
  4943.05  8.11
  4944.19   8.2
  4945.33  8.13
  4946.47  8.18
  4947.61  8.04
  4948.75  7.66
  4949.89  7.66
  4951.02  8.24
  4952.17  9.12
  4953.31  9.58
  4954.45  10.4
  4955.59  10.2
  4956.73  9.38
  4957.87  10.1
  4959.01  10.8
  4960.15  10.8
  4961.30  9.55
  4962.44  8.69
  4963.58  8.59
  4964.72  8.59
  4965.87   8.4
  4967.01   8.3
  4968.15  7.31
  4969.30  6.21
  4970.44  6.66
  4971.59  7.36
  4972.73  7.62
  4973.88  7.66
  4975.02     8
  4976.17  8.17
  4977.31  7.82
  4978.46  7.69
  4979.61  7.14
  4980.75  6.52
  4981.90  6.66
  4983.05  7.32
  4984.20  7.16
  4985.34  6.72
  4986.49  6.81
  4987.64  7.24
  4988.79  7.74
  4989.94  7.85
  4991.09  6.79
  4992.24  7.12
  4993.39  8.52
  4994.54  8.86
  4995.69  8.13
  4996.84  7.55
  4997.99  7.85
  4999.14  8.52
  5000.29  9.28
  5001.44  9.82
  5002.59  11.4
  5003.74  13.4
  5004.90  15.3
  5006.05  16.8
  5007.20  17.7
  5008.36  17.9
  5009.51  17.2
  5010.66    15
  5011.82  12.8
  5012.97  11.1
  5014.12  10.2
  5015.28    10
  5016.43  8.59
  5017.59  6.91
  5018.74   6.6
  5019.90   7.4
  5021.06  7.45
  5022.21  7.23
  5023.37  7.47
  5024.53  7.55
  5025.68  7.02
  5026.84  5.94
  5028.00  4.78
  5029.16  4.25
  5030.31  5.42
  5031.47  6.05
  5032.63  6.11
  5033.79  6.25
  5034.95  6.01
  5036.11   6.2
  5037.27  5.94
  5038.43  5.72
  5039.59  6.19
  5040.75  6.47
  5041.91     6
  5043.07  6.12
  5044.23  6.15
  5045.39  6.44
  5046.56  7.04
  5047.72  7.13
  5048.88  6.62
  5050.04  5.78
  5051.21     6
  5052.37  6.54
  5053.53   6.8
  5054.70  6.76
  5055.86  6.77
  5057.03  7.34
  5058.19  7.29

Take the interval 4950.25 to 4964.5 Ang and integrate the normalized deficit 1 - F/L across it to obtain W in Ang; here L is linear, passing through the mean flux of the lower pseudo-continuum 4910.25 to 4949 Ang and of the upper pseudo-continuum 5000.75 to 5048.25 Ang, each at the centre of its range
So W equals -3.56 Ang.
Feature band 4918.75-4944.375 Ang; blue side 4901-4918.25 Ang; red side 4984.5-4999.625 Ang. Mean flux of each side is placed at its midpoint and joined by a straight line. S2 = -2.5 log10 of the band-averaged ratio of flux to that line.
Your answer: -0.05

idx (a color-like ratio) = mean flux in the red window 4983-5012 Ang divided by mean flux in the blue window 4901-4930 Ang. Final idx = 1.55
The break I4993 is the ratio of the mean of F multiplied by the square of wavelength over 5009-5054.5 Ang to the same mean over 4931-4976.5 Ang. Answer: 0.9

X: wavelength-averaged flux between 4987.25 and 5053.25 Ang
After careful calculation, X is 8.4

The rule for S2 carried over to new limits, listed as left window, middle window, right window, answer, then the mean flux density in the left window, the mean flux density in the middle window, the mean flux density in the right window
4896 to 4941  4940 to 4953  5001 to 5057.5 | -0.10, 6.99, 8.02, 8.39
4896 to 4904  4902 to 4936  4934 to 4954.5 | 0.11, 7.12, 6.81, 8.01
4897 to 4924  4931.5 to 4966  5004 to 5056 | -0.17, 6.74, 8.46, 8.25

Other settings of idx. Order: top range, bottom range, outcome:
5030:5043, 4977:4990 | 0.84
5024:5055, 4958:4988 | 0.79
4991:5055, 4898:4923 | 1.26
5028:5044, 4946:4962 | 0.63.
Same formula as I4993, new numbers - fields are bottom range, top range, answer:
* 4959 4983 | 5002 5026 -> 1.44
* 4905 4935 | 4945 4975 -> 1.27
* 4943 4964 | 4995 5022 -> 1.25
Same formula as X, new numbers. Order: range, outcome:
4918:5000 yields 7.83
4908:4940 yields 7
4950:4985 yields 8.32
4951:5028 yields 9.08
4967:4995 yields 7.38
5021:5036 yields 6.23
